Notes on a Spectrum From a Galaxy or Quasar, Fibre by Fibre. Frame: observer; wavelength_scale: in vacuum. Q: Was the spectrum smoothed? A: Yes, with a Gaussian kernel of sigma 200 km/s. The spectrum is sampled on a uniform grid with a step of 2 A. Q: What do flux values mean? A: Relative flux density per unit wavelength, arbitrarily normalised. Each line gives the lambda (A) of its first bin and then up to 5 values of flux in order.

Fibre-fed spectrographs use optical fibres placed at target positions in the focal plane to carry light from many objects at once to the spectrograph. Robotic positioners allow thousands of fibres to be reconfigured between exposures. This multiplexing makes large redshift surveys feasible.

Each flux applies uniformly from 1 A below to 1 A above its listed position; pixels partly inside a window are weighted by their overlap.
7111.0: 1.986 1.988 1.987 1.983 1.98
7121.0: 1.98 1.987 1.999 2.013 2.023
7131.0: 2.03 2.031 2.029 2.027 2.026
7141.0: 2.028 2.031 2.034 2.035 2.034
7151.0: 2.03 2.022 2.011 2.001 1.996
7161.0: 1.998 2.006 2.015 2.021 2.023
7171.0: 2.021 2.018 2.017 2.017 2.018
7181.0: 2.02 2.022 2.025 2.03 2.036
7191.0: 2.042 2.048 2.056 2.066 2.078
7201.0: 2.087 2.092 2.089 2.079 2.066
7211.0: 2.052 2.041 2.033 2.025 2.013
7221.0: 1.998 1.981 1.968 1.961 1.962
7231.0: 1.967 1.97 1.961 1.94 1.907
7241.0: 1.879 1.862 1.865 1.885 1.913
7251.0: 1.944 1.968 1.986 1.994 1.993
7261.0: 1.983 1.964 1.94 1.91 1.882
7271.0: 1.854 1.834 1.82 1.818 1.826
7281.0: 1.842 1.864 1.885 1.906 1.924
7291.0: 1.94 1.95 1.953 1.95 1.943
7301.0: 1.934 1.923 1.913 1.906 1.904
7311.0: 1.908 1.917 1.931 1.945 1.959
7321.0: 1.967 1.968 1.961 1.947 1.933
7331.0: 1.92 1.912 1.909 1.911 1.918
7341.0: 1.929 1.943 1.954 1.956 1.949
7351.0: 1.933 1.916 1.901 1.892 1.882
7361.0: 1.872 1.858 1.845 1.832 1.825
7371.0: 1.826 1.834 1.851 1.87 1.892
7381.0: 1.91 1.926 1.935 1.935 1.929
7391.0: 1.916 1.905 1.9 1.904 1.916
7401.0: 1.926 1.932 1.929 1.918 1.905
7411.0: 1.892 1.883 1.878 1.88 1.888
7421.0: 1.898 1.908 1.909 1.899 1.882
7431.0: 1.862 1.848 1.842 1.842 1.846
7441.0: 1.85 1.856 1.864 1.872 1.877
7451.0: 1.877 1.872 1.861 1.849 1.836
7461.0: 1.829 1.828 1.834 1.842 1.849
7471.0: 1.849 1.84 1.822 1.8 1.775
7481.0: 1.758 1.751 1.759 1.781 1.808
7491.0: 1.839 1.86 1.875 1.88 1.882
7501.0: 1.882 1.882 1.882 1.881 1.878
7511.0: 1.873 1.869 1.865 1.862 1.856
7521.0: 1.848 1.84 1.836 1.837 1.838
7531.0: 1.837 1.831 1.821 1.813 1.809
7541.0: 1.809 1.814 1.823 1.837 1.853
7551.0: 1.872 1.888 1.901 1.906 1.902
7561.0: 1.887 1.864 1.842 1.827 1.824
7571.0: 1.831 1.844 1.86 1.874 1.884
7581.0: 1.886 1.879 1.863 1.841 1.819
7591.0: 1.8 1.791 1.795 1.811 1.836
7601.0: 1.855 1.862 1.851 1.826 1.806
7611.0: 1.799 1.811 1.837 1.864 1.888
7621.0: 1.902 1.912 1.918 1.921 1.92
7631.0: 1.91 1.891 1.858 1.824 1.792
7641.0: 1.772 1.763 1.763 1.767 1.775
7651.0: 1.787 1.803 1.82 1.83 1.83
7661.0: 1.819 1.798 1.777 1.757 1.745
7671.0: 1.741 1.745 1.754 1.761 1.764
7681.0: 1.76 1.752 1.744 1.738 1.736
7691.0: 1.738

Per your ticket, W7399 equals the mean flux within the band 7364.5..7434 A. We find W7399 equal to 1.89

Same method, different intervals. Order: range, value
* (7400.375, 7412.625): 1.91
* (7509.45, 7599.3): 1.85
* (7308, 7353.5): 1.93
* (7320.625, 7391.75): 1.91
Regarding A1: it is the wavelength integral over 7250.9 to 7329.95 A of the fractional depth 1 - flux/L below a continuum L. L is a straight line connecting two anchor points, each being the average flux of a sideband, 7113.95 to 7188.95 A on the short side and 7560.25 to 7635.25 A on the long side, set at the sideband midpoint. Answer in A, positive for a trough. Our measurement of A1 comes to 1.8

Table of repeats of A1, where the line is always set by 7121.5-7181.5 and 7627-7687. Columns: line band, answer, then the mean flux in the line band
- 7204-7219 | -0.5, 2.05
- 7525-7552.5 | 0.2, 1.83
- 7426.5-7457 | 0.4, 1.86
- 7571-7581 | -0.2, 1.86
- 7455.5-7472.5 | 0.4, 1.84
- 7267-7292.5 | 1.2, 1.87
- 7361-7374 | 0.6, 1.84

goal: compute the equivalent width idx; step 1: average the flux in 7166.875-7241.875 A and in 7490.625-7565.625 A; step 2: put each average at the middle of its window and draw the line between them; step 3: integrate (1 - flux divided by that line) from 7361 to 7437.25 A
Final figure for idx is 1.3 A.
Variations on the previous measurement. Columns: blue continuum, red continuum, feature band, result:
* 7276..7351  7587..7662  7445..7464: 0.3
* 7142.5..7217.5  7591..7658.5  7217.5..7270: 1.6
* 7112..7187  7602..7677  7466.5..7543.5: 1.6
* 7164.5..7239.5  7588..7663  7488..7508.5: 0.2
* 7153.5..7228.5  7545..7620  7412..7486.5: 2.4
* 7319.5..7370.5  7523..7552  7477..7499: 0.5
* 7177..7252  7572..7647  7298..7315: 0.4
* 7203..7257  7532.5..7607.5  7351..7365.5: 0.3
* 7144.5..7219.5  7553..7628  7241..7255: 0.7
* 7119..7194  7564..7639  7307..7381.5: 1.6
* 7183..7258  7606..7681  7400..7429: 0.2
